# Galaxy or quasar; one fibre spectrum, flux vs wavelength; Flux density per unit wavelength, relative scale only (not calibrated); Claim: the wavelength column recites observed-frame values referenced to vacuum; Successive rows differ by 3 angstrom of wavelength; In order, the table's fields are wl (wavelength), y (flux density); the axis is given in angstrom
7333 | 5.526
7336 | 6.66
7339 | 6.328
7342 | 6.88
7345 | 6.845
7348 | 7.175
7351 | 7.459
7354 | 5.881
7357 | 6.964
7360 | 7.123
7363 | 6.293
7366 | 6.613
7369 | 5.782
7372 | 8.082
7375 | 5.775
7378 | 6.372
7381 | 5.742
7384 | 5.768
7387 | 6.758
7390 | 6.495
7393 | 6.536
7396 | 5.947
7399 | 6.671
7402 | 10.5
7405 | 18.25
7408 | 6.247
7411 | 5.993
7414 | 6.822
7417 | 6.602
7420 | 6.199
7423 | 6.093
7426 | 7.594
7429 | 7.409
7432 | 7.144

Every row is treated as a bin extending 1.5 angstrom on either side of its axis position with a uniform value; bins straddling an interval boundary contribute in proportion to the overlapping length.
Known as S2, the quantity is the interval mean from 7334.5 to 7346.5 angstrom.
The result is 6.68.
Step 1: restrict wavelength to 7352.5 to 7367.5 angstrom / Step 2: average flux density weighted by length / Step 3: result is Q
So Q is 6.57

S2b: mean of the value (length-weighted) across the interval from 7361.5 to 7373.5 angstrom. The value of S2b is 6.69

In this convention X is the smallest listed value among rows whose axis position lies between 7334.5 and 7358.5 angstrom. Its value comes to 5.881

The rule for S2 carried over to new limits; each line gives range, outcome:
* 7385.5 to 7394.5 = 6.6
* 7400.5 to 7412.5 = 10.2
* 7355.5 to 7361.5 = 7.04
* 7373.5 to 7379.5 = 6.07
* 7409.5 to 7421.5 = 6.4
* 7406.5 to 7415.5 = 6.35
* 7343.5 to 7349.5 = 7.01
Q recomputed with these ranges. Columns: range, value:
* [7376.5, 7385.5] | 5.96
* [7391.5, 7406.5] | 9.58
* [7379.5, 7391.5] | 6.19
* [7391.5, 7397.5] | 6.24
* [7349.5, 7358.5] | 6.77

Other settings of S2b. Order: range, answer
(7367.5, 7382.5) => 6.35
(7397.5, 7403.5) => 8.59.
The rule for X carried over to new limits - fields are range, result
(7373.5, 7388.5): 5.742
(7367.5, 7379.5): 5.775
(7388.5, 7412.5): 5.947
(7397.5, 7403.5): 6.671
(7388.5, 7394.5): 6.495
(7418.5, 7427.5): 6.093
